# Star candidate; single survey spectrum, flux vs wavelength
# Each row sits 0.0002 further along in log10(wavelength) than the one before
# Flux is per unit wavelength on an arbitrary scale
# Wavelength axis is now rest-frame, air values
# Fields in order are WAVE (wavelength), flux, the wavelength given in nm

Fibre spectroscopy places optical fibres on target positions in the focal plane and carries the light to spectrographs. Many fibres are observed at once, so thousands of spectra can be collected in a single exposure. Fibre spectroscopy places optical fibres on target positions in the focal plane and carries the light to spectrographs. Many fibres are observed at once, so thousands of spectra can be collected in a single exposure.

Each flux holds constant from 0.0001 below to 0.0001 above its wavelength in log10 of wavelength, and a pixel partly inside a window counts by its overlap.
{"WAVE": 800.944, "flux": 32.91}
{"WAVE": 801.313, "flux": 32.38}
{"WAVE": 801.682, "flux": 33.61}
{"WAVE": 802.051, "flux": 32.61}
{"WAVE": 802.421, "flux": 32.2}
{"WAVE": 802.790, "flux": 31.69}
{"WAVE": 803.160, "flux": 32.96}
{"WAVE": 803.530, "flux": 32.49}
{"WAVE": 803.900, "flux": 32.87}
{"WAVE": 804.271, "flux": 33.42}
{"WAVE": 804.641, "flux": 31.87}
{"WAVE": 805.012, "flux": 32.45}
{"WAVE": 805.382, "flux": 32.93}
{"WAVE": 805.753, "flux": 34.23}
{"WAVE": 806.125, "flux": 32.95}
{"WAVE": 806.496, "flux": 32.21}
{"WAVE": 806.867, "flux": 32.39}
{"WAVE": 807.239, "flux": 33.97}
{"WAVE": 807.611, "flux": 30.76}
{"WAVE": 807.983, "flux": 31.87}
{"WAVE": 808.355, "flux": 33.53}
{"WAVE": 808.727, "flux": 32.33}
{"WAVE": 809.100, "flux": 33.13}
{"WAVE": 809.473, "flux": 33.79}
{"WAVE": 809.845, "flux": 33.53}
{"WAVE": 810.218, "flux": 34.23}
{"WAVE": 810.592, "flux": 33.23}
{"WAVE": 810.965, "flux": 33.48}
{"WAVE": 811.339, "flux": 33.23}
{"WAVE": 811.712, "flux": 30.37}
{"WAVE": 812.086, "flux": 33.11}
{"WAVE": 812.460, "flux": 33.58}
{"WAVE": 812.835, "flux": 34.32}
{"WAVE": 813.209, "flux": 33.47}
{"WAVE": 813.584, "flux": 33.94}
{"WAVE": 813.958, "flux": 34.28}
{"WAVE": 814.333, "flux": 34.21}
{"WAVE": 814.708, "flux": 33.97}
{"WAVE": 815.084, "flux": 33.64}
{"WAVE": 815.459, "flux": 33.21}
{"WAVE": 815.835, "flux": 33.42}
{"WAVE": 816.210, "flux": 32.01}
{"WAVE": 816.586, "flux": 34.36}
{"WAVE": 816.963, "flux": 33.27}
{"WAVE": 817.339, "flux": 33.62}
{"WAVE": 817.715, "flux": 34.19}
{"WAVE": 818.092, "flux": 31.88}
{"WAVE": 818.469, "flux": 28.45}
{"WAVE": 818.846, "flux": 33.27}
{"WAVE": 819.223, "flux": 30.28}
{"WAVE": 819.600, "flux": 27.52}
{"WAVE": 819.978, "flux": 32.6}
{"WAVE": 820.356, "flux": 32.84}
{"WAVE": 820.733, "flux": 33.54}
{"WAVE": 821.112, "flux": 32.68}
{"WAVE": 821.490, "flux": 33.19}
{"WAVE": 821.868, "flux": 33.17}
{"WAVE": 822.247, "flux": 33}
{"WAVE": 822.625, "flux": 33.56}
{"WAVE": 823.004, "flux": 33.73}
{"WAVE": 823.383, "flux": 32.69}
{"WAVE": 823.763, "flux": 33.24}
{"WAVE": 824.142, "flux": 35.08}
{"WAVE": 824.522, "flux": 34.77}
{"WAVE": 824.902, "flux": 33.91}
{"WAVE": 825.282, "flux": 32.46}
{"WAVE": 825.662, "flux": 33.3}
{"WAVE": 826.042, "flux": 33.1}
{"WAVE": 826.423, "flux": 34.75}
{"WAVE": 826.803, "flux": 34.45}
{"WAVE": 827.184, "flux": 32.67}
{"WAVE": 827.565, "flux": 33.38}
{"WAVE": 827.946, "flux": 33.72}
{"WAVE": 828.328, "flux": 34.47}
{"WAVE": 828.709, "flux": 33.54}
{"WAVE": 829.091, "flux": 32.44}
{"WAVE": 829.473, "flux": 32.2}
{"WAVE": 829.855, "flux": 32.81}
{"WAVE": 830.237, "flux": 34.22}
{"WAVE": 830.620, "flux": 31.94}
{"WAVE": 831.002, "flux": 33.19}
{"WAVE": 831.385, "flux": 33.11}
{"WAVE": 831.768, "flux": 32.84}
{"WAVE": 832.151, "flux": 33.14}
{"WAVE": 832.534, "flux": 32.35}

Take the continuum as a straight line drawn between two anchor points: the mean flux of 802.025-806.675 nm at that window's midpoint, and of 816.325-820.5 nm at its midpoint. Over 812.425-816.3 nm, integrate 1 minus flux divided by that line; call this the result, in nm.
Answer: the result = -0.18 nm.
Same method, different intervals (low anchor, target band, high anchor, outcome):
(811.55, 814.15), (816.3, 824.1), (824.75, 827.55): 0.19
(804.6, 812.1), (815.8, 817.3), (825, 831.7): -0.01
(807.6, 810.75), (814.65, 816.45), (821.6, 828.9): 0.00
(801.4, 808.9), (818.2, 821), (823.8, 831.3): 0.16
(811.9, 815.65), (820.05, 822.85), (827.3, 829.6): 0.03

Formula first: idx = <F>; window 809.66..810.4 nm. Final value 33.9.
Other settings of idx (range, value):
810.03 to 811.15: 33.6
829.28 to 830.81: 32.8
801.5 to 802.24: 33.1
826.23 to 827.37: 34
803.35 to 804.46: 32.9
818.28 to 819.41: 30.7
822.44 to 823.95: 33.3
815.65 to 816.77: 33.3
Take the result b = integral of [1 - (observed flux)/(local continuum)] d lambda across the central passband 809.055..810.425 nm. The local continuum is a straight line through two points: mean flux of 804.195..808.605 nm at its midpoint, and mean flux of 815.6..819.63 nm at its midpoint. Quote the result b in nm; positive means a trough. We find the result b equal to -0.05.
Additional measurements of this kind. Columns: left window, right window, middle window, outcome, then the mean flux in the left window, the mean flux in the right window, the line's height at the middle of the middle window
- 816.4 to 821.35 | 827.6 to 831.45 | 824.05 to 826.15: -0.06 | 32.2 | 33.2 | 32.8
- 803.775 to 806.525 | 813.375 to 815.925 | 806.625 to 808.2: 0.04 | 32.9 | 33.8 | 33.1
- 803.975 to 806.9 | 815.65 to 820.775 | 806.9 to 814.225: -0.13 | 32.8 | 32.2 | 32.6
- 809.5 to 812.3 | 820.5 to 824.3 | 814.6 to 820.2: 0.15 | 33.1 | 33.4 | 33.2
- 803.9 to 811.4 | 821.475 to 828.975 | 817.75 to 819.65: 0.15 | 33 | 33.6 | 33.4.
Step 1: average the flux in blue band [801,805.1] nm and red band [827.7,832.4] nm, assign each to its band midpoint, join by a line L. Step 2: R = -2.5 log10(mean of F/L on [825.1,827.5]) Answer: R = -0.01 mag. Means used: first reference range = 32.6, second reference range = 33.1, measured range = 33.5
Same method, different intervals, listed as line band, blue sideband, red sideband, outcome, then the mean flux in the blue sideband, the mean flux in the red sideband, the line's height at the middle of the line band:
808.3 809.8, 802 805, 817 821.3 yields -0.030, 32.5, 31.9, 32.3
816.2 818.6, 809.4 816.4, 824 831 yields 0.025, 33.4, 33.5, 33.4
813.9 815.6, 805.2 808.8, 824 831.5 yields -0.027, 32.7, 33.5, 33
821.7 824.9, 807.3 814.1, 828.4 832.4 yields -0.021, 33.1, 33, 33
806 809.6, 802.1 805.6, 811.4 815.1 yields 0.009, 32.6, 33.5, 32.9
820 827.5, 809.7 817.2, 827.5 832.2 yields -0.007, 33.4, 33.1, 33.3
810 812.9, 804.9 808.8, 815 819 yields -0.012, 32.7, 32.8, 32.8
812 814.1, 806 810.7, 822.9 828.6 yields -0.022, 32.9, 33.7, 33.1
